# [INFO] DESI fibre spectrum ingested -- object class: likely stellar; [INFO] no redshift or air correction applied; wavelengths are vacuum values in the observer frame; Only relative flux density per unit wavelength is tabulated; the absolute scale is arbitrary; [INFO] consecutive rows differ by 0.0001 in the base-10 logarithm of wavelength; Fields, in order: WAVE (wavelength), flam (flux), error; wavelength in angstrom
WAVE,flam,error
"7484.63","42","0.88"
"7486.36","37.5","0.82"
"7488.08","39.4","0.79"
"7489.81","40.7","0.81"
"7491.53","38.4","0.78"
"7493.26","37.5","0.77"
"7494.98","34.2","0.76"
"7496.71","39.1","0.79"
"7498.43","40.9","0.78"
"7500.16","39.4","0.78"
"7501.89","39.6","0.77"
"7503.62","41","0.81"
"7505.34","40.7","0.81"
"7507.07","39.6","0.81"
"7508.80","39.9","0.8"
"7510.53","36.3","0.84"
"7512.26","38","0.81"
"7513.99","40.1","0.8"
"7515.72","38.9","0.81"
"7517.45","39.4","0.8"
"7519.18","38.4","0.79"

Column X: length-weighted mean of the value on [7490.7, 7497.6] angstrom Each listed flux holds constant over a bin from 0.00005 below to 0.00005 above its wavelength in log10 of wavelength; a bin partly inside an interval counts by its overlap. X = 37.3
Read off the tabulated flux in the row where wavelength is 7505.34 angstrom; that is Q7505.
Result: 40.7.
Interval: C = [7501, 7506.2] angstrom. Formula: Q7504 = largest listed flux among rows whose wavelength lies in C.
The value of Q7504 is 41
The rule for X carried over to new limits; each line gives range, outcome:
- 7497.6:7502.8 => 39.9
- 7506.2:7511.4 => 38.6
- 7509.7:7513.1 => 37.1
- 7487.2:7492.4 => 39.5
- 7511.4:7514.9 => 39.1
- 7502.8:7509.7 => 40.3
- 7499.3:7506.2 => 40.2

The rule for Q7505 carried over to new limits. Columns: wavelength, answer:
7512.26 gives 38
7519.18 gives 38.4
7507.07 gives 39.6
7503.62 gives 41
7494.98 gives 34.2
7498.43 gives 40.9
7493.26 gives 37.5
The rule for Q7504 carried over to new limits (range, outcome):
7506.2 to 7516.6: 40.1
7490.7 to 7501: 40.9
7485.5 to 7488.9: 39.4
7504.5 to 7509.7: 40.7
